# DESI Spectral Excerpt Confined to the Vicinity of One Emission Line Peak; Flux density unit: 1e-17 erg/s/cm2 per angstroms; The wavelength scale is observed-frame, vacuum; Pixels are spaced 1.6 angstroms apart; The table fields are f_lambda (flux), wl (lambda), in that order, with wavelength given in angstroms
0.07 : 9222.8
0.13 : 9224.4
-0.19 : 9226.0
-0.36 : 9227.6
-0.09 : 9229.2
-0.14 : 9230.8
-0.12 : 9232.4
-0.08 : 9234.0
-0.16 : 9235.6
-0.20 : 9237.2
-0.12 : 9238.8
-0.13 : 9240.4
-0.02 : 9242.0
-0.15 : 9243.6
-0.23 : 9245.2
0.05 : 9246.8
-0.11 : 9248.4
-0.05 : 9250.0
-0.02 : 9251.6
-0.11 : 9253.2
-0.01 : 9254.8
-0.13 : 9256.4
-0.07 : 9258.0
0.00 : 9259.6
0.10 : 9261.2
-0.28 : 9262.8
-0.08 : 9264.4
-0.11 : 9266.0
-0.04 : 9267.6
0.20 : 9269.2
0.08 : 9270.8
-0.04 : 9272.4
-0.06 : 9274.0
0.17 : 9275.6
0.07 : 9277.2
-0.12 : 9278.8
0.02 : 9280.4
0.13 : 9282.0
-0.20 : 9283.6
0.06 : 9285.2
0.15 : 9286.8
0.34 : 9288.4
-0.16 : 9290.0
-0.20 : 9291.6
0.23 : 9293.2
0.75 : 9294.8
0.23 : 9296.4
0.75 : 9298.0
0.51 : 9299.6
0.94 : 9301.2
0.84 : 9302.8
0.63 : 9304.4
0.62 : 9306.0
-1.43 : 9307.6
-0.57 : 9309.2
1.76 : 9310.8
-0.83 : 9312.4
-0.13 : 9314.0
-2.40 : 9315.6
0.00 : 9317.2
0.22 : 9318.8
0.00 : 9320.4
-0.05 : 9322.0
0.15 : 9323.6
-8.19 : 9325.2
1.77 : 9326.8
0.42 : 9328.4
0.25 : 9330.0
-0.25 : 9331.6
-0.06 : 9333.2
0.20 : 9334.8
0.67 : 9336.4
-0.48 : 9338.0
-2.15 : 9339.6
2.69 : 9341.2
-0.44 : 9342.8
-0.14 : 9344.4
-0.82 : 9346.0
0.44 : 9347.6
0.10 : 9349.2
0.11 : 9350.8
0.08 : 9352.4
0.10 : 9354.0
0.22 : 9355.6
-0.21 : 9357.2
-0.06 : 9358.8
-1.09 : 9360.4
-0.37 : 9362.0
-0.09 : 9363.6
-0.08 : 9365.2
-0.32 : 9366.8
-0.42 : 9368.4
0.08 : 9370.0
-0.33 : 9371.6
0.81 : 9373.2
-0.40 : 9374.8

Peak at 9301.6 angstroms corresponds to [O II]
